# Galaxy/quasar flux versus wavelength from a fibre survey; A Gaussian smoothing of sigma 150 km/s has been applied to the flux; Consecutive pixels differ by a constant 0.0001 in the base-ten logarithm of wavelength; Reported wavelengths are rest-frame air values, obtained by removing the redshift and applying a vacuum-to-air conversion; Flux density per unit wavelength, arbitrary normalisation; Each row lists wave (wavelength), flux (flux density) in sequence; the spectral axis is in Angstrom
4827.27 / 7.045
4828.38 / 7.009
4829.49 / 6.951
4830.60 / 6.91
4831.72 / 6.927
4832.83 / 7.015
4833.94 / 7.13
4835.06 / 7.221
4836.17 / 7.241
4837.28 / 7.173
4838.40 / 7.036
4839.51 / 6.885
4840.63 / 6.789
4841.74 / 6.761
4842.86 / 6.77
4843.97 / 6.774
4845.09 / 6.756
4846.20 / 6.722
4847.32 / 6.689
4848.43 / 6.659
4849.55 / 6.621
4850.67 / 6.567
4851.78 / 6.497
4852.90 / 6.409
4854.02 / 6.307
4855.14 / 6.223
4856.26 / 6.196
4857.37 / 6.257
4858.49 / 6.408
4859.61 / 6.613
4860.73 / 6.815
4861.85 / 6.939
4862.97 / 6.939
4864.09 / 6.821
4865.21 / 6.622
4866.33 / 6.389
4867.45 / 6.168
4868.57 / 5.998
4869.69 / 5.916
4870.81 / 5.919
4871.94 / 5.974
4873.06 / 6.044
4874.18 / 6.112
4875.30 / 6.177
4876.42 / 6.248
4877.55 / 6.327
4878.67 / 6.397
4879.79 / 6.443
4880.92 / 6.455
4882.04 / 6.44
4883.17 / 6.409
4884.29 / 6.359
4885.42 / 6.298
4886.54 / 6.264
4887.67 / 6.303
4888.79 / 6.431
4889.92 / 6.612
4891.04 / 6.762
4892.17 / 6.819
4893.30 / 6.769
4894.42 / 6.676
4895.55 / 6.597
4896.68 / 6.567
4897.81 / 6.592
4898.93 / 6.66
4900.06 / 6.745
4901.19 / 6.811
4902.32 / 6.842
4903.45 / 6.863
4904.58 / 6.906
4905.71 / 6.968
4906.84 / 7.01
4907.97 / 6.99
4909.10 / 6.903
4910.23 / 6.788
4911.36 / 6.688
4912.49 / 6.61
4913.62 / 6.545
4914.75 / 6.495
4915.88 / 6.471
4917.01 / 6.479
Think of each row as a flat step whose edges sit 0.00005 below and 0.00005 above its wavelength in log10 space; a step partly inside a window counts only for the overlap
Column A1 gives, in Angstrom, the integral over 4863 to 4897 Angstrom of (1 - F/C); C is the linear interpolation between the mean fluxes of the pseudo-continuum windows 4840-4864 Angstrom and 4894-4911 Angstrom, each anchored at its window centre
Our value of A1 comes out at 1.7 Angstrom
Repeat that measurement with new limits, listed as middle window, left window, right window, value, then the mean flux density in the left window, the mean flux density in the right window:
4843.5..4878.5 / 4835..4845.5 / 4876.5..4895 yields 1.58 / 6.93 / 6.48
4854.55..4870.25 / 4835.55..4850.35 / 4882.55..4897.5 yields 0.60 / 6.83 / 6.53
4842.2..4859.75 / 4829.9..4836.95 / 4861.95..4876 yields 0.41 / 7.08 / 6.28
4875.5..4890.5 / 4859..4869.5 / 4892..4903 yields 0.60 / 6.56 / 6.7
